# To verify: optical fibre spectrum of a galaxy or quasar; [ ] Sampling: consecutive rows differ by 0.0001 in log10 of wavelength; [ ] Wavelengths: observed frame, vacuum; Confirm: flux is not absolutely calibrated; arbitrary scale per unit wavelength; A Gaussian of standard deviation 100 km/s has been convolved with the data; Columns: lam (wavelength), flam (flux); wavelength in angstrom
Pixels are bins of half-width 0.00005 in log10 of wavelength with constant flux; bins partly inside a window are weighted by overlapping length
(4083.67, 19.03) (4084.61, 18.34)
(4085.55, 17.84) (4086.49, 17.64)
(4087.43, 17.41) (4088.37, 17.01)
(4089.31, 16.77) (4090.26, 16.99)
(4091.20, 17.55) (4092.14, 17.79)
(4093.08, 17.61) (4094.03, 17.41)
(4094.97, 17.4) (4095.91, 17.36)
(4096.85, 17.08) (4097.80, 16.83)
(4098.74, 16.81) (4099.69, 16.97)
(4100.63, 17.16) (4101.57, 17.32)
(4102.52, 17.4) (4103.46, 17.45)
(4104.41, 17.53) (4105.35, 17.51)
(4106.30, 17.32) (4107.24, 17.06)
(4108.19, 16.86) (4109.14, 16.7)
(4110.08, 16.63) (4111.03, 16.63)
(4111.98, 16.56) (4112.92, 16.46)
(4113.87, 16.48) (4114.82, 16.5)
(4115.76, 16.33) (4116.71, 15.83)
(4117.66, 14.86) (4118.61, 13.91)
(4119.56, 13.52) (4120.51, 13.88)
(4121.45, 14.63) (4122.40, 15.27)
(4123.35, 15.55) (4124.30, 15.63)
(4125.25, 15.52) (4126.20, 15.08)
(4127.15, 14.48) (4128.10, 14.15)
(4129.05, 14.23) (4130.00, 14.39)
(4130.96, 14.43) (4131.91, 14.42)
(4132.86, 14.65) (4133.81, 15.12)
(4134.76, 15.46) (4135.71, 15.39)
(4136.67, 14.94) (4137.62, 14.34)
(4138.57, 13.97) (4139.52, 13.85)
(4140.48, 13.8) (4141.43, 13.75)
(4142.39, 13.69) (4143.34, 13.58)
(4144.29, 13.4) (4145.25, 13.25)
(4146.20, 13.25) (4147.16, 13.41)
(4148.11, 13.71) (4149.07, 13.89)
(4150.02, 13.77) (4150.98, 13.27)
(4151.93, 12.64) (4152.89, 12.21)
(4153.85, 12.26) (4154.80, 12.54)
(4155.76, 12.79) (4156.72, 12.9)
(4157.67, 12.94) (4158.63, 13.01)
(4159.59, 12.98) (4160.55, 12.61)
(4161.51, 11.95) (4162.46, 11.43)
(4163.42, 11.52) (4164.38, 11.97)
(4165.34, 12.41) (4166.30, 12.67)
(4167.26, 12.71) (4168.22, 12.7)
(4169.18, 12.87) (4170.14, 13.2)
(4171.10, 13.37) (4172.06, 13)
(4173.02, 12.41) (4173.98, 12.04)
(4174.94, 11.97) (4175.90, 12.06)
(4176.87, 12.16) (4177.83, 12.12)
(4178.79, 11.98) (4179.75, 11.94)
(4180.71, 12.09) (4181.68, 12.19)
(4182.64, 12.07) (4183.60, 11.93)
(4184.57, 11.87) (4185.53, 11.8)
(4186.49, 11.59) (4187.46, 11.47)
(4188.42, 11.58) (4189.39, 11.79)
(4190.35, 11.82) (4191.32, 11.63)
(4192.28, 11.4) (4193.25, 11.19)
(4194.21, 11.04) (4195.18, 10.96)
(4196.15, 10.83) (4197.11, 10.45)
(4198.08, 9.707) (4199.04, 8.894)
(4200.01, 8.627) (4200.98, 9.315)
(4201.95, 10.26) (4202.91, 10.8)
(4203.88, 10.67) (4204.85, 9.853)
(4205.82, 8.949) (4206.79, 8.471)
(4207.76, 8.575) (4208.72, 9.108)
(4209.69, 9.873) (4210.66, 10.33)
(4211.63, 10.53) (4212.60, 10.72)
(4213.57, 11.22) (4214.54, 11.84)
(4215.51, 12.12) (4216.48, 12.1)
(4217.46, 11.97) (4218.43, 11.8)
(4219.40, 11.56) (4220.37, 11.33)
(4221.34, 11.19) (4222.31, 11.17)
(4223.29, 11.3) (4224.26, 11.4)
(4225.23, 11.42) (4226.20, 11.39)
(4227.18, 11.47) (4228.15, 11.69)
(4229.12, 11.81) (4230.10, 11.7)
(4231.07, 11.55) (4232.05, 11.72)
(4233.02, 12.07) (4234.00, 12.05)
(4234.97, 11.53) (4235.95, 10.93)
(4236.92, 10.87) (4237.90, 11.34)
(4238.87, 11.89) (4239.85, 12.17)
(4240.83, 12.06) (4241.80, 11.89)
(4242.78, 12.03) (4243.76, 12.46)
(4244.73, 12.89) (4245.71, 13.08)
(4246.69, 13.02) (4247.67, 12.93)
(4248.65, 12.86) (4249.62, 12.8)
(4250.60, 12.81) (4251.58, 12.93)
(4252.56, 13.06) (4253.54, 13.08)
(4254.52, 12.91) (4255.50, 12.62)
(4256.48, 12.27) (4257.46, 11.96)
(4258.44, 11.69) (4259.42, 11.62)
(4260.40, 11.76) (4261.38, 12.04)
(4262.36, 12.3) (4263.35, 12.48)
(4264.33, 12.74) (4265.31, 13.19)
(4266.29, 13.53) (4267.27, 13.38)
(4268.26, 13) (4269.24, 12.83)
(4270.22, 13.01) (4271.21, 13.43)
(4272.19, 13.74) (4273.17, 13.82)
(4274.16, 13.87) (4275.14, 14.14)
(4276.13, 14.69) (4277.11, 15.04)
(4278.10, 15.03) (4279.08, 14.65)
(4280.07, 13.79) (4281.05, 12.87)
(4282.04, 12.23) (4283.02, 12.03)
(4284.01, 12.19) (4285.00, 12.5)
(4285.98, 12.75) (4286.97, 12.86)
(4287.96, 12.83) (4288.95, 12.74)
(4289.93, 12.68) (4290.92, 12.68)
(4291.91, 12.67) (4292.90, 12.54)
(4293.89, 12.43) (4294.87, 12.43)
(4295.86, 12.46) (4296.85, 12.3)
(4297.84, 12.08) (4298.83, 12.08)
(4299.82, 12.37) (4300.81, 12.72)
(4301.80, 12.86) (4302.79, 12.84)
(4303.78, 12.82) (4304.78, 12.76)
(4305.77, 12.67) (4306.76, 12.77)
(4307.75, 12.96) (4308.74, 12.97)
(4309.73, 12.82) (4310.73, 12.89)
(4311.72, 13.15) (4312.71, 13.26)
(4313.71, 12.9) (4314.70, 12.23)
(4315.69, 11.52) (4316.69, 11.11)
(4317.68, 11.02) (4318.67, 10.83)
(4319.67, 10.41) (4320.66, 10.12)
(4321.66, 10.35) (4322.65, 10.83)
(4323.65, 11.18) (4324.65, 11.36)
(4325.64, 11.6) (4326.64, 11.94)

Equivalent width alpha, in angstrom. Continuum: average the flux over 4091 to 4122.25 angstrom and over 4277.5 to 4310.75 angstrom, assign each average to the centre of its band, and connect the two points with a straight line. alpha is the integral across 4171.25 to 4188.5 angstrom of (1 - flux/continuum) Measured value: 3.5 angstrom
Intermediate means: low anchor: 16.6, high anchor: 12.8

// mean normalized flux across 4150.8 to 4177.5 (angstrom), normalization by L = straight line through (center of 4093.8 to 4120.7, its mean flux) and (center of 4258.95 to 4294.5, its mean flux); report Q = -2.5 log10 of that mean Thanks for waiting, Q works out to 0.22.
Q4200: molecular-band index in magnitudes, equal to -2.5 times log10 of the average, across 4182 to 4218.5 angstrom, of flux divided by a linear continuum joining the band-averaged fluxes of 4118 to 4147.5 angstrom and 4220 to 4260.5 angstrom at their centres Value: 0.196 mag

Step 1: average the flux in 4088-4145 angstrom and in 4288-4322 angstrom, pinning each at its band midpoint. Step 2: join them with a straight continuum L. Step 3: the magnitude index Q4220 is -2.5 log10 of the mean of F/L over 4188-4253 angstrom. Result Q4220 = 0.219 mag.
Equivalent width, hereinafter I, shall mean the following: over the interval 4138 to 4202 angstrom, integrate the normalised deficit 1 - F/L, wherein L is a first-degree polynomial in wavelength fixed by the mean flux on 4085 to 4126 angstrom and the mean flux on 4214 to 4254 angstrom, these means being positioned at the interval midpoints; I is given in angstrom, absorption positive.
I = 9.2 angstrom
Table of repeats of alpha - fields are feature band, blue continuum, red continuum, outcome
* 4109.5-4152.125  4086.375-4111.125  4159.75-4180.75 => 1.1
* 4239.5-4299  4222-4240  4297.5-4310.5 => -3.5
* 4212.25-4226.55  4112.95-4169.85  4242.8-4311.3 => 1.9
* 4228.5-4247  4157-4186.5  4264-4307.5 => 1.2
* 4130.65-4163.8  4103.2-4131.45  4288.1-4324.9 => 3.7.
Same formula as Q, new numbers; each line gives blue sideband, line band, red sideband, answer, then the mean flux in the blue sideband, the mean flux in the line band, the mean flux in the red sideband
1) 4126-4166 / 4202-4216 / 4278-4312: 0.28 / 13.5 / 10.2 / 12.8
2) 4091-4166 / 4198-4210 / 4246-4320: 0.41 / 14.9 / 9.46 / 12.8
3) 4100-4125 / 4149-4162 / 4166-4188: 0.06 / 16.2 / 12.8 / 12.3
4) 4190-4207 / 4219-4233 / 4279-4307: -0.05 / 10.3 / 11.5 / 12.6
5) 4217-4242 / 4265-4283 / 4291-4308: -0.12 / 11.6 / 13.6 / 12.6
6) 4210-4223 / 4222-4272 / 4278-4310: -0.03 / 11.3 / 12.3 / 12.7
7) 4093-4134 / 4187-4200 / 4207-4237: 0.15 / 16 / 10.9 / 11.2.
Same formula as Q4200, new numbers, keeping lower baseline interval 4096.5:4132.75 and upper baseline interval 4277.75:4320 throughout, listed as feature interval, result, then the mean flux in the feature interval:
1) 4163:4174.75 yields 0.19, 12.6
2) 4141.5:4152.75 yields 0.14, 13.4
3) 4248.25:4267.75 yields 0.06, 12.6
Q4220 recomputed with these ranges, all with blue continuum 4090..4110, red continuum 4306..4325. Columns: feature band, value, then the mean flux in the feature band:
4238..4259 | 0.08 mag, 12.5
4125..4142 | 0.13 mag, 14.5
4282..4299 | 0.00 mag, 12.5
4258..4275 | 0.01 mag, 12.9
